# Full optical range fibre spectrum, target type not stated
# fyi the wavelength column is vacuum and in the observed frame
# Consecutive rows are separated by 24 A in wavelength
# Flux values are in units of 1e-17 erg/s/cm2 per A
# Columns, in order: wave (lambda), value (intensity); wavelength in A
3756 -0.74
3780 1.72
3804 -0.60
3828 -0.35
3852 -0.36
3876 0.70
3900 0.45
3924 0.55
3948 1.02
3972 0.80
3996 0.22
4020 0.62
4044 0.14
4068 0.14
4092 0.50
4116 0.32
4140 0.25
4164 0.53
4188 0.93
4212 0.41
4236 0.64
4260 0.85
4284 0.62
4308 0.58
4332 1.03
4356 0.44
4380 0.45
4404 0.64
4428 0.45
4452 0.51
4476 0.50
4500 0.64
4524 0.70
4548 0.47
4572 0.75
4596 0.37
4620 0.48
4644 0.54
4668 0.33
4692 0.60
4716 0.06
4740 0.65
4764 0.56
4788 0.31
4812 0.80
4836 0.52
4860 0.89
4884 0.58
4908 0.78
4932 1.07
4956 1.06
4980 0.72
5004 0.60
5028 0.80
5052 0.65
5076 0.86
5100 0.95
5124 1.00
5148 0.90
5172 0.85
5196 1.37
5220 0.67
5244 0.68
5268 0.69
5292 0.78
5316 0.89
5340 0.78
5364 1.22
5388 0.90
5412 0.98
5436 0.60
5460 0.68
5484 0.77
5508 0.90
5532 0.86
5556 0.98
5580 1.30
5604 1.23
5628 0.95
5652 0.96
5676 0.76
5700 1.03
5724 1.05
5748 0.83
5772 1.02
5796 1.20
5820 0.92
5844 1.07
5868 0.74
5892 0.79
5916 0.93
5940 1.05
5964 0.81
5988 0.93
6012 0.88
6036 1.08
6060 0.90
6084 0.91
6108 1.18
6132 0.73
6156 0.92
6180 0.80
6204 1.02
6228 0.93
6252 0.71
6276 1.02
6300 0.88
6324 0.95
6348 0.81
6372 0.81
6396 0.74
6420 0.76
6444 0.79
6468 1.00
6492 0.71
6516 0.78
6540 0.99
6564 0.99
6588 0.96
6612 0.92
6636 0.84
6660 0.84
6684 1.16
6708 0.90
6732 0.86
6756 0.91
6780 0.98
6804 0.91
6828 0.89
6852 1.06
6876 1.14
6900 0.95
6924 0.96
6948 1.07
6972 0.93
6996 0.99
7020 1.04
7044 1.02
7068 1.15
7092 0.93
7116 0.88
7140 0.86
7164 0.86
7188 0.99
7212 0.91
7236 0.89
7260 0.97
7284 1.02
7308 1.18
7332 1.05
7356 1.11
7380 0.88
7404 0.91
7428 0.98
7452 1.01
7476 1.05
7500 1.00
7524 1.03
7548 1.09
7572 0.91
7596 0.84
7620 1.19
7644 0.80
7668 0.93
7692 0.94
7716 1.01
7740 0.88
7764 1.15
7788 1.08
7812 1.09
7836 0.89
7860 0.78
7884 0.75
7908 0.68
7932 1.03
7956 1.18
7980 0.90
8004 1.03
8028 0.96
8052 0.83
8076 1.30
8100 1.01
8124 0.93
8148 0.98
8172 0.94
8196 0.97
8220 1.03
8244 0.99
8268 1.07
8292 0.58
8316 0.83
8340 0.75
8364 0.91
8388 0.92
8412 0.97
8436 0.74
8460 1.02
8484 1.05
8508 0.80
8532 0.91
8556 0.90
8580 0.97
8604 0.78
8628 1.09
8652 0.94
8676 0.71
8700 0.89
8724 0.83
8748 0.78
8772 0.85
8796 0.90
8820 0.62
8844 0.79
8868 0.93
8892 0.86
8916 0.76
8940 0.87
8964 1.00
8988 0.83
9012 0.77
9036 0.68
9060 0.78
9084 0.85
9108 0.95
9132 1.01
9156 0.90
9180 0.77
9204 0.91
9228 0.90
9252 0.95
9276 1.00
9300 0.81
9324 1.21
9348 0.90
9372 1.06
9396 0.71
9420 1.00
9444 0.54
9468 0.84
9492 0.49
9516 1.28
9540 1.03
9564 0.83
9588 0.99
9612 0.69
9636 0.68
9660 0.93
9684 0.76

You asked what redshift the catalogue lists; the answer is 0.229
